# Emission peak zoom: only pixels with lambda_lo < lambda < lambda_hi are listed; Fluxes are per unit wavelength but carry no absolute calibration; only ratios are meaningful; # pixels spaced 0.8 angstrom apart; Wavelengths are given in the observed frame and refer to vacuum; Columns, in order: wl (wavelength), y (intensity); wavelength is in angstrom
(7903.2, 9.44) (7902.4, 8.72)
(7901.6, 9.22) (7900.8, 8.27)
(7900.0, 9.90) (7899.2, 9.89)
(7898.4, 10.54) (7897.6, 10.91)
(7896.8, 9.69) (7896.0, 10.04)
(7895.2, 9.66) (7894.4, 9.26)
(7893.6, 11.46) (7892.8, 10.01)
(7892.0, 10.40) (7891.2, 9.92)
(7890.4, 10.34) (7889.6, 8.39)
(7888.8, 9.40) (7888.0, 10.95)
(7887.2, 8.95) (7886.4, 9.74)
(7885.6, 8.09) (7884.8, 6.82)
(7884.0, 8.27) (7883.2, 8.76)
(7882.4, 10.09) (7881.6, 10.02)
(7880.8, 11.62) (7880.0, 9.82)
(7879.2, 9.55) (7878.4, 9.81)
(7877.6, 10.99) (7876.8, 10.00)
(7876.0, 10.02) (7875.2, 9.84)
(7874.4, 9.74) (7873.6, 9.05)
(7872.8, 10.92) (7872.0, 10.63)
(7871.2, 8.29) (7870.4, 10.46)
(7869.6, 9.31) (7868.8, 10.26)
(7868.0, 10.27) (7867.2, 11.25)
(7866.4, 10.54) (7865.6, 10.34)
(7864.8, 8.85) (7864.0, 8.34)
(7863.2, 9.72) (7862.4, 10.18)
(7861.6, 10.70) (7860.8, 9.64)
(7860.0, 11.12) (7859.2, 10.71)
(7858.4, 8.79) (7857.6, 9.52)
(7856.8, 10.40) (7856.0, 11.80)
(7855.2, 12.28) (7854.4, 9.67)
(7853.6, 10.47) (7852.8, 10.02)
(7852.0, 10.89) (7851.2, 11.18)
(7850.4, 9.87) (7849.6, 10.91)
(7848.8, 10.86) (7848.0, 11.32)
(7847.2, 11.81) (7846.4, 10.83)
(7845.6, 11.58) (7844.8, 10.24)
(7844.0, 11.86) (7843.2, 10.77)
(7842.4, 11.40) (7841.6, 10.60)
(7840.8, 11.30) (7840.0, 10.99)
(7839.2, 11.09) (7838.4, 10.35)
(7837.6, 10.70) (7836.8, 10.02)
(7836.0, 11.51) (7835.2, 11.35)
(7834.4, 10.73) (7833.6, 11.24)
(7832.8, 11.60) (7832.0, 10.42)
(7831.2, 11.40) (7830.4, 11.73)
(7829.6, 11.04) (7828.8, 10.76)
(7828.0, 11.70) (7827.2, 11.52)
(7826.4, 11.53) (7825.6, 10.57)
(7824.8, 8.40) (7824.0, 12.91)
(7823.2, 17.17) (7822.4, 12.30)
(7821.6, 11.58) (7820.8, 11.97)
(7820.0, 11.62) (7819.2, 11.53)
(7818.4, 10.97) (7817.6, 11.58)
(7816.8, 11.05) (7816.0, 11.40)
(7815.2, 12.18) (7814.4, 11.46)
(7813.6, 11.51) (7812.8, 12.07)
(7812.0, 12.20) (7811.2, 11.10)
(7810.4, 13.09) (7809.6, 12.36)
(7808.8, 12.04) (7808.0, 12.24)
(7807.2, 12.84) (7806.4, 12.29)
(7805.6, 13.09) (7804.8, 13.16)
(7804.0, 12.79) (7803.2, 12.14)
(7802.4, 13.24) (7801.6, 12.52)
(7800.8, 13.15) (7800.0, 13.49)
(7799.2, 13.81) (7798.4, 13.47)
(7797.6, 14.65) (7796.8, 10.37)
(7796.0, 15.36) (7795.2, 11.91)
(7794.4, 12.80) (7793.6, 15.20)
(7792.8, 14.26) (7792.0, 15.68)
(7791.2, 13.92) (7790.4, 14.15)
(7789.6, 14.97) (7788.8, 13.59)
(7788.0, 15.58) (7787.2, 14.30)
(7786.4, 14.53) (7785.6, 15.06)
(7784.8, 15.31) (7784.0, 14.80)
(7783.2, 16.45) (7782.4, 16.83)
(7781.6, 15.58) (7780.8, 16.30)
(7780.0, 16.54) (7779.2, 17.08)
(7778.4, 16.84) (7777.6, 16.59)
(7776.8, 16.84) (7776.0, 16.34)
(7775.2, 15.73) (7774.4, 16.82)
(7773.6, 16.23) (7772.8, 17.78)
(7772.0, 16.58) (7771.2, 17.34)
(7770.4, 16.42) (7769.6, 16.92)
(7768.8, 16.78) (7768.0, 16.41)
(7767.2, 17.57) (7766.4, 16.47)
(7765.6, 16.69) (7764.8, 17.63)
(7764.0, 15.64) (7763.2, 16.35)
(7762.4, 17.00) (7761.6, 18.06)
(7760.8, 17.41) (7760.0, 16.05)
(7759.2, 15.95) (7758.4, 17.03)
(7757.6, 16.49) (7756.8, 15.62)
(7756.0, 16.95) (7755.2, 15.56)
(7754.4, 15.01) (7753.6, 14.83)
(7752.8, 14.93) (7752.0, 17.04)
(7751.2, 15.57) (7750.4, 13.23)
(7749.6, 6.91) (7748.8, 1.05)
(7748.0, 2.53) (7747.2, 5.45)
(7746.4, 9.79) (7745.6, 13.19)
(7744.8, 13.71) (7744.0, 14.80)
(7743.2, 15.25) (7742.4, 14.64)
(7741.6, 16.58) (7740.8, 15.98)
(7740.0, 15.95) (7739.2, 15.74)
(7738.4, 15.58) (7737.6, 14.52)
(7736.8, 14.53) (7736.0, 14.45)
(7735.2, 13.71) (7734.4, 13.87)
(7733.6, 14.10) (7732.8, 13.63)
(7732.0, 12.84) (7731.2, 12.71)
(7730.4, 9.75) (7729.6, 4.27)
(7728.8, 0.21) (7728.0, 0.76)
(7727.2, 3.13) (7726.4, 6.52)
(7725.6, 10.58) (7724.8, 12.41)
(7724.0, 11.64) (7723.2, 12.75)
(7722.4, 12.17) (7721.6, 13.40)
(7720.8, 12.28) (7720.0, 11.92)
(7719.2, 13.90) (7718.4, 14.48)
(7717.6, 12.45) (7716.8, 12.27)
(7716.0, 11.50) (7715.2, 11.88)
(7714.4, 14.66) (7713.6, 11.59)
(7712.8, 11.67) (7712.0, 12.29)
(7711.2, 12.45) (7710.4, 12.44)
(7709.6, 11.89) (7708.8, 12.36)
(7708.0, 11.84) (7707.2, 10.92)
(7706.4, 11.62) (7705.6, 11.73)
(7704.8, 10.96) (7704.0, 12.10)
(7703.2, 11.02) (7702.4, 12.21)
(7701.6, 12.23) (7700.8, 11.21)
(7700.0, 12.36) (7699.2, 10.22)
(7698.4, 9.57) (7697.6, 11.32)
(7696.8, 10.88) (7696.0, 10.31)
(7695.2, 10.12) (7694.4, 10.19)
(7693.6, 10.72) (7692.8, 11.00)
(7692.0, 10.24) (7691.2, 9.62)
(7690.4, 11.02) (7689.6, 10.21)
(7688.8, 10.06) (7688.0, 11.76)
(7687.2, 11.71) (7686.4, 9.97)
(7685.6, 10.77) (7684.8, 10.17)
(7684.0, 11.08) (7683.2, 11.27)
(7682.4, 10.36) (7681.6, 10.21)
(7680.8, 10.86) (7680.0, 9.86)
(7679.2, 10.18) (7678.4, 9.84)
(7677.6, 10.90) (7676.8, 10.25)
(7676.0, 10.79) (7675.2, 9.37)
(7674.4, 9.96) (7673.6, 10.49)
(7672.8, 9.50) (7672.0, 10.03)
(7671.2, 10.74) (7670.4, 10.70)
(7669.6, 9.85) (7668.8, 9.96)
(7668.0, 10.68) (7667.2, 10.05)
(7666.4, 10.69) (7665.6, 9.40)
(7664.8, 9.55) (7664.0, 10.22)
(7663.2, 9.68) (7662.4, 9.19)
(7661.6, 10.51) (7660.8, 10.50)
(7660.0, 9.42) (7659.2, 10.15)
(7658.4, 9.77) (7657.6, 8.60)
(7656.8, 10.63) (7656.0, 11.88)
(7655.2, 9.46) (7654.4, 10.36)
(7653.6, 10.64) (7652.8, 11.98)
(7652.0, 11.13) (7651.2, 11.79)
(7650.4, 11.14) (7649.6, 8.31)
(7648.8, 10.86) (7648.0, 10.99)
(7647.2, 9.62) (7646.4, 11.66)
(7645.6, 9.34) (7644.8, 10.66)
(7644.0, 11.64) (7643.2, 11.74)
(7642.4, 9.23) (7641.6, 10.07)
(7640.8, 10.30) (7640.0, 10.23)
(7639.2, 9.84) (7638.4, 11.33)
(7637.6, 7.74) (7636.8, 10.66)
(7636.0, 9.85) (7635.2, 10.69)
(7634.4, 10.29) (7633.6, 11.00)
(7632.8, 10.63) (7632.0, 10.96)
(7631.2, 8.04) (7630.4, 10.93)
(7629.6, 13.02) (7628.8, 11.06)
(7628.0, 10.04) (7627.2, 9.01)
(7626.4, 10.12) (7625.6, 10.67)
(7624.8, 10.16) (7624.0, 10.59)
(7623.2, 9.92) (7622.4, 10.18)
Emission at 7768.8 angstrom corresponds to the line Mg II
